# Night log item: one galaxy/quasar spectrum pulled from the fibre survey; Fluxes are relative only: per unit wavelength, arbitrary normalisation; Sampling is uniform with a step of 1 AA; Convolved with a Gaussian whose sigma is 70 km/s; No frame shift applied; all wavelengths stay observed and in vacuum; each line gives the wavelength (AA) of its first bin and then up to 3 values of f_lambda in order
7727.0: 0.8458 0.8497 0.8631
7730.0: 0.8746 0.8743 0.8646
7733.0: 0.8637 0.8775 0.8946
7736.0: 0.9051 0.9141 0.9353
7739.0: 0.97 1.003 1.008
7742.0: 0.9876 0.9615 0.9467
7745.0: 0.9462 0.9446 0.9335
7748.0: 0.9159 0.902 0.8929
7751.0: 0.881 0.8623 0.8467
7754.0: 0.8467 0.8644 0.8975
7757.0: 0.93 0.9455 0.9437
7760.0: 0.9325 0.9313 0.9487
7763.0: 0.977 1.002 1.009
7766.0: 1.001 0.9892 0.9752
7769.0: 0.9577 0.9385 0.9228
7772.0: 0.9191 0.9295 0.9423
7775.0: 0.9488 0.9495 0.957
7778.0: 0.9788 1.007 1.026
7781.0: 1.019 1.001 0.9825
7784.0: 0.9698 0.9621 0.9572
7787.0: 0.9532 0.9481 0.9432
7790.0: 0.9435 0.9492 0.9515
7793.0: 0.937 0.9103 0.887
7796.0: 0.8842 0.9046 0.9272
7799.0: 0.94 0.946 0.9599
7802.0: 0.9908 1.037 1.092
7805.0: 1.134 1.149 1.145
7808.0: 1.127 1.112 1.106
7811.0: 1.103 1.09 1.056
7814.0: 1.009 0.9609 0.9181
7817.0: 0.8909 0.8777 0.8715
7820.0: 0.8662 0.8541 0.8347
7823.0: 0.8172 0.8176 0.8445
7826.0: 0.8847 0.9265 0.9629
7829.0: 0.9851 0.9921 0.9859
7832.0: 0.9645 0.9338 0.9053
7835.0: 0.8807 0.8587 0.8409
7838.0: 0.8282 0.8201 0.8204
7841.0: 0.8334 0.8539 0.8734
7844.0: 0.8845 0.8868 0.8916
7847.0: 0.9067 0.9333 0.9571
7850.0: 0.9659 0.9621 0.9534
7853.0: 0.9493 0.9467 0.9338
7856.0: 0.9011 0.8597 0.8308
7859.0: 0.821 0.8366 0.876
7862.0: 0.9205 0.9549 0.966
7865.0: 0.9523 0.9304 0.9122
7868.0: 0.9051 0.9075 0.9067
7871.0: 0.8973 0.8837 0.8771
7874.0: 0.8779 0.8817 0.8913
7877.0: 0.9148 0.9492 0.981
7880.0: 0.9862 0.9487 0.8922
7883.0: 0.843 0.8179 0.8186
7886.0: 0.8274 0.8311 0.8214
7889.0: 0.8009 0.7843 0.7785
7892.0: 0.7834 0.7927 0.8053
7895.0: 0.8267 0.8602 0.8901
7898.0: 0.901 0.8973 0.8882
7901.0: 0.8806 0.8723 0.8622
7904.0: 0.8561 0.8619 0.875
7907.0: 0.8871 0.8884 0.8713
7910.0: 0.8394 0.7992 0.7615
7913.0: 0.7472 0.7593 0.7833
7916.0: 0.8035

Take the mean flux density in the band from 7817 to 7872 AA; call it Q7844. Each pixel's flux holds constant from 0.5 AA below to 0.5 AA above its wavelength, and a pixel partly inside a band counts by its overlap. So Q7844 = 0.898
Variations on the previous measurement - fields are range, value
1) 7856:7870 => 0.898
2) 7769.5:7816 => 0.989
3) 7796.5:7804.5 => 0.975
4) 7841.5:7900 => 0.887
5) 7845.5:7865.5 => 0.916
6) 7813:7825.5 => 0.887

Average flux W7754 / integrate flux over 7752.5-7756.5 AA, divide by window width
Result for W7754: 0.864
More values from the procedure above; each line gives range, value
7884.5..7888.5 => 0.825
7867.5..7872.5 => 0.9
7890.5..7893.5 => 0.785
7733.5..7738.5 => 0.905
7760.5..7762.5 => 0.94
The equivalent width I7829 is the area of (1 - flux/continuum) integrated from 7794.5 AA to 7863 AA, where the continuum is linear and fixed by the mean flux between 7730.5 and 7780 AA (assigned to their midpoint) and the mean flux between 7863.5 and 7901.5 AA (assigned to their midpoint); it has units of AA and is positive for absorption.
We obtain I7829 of -2.5 AA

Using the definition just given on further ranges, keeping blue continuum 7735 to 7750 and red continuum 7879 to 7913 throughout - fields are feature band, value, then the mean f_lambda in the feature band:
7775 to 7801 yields -1.04 AA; 0.953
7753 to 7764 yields 0.15 AA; 0.922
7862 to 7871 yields -0.61 AA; 0.927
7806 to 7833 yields -2.02 AA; 0.965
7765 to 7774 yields -0.28 AA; 0.957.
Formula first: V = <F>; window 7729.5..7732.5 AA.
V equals 0.871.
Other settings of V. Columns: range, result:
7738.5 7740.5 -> 0.986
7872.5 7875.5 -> 0.879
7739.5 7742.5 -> 1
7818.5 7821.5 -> 0.864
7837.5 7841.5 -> 0.826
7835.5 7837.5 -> 0.85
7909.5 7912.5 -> 0.8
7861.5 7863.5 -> 0.938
